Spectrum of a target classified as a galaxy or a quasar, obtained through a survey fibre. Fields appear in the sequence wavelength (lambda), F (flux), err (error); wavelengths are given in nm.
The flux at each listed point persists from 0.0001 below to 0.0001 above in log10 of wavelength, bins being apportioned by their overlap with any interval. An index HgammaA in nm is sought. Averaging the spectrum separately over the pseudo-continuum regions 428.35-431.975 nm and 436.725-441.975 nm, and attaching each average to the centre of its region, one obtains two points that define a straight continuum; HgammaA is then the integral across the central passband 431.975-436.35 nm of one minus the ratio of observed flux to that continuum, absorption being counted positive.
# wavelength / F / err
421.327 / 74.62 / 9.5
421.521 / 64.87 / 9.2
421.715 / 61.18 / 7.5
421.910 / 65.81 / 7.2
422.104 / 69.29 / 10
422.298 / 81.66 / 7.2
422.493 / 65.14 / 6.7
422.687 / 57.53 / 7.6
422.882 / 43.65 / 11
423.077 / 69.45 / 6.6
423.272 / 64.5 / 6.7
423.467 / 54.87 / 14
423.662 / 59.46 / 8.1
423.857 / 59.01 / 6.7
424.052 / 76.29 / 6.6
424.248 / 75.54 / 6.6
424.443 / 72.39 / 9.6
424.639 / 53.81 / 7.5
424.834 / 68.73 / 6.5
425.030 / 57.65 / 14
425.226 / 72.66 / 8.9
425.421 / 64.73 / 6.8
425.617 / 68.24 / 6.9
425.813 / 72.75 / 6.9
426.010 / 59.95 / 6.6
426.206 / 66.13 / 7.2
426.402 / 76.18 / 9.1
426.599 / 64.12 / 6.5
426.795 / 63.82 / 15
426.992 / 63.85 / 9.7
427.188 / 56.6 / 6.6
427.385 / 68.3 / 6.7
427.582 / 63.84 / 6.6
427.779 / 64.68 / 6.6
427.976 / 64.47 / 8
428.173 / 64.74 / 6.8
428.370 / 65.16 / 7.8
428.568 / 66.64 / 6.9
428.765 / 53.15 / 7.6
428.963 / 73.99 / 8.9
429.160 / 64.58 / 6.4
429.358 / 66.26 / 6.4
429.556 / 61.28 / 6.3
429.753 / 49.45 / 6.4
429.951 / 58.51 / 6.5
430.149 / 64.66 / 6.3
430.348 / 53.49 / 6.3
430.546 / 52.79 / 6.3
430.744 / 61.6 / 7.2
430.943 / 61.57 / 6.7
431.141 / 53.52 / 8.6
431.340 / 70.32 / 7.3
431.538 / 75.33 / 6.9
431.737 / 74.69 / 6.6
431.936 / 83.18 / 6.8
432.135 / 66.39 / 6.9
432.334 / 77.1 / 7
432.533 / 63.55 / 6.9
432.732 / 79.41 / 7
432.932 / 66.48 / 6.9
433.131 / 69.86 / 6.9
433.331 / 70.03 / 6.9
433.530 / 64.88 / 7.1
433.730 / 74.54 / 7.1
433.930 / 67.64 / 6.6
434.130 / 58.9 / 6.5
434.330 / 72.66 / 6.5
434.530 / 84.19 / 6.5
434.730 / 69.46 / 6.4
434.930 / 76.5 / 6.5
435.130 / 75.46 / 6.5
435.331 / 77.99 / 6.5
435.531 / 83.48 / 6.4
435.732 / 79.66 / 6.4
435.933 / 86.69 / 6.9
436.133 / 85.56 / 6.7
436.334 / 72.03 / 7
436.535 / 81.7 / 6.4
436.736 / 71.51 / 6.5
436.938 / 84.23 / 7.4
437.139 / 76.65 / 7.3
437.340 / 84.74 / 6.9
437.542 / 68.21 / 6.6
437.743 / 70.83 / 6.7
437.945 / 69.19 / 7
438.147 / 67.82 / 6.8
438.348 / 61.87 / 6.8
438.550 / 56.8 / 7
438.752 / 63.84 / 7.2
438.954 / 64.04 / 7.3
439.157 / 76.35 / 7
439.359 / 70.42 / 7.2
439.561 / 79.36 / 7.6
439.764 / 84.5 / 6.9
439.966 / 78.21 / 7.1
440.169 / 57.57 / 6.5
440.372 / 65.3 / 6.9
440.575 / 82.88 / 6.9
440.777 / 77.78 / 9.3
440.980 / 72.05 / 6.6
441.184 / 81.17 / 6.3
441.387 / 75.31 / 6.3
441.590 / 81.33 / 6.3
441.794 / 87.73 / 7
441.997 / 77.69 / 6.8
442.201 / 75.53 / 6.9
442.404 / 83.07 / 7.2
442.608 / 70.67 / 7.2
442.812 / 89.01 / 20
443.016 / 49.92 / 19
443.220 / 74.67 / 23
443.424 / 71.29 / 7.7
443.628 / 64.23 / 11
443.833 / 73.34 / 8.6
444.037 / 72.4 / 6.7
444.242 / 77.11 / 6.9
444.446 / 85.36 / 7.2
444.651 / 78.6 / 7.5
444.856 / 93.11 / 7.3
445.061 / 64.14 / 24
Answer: -0.39 nm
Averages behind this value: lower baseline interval 63.3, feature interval 73.9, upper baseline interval 73.5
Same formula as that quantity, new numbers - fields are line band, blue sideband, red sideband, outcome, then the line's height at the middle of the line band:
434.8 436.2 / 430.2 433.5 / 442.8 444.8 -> -0.23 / 69.2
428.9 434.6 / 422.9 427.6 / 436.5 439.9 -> 0.17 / 68.8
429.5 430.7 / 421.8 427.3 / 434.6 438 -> 0.24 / 71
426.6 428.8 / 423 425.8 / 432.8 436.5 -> 0.16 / 68.5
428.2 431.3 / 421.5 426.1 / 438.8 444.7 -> 0.34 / 68.3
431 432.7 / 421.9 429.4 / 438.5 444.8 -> -0.05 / 68.7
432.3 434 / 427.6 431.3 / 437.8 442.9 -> -0.12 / 65.6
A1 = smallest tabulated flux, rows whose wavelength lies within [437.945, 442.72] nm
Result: 56.8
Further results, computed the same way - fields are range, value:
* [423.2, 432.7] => 49.45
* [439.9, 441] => 57.57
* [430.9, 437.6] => 53.52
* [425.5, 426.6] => 59.95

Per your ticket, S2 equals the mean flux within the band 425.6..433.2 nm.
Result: 65.4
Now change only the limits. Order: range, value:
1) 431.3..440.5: 73.1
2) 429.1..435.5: 67.9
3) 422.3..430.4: 63.9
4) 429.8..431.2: 57.8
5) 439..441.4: 74.8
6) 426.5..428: 63.7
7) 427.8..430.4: 62.3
